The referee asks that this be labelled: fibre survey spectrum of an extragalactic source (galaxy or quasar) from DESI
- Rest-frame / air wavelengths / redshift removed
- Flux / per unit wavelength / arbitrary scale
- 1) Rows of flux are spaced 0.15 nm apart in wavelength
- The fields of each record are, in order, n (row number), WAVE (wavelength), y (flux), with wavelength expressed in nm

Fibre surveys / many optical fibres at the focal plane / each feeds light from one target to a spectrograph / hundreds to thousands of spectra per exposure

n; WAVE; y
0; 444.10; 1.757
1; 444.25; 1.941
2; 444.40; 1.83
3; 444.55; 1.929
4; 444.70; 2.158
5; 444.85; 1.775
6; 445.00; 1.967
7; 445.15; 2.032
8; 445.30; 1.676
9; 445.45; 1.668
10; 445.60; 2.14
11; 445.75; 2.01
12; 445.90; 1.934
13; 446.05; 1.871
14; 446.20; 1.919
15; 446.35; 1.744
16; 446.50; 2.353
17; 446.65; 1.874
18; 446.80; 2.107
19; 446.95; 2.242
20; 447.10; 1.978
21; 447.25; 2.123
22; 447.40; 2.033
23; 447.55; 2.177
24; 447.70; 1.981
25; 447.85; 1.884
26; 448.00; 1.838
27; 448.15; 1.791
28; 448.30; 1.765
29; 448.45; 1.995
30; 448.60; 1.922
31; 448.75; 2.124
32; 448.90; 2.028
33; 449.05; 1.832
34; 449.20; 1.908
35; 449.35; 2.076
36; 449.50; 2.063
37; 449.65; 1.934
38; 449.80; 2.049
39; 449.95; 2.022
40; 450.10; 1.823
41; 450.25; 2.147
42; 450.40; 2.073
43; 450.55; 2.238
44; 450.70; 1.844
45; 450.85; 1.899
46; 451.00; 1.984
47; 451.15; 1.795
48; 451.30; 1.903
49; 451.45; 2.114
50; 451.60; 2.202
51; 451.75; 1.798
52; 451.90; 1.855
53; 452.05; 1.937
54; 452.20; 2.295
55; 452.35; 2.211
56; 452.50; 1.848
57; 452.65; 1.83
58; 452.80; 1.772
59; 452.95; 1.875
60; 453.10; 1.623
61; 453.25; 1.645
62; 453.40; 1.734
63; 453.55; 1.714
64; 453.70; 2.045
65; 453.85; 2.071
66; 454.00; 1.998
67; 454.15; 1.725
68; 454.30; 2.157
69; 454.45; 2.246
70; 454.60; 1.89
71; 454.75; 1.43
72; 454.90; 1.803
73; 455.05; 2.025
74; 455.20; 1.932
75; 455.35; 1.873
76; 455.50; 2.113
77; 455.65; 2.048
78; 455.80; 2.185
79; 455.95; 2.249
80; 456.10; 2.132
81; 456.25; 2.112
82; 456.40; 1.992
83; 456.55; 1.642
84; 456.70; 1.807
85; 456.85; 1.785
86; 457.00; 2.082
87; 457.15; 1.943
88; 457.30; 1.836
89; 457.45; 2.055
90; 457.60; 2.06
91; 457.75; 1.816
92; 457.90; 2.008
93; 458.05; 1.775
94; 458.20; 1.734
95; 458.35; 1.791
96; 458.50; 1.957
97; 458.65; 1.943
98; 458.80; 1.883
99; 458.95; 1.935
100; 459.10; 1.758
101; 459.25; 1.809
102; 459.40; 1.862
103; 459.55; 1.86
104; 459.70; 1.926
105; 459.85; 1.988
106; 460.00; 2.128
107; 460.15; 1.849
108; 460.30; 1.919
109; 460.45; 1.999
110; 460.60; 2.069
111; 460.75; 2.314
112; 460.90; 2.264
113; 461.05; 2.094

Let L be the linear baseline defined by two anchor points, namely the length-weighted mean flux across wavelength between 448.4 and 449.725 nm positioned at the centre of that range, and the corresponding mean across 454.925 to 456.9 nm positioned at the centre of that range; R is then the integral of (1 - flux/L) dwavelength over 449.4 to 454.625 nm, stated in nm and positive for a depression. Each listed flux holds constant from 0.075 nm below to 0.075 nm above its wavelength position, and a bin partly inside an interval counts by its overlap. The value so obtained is 0.089 nm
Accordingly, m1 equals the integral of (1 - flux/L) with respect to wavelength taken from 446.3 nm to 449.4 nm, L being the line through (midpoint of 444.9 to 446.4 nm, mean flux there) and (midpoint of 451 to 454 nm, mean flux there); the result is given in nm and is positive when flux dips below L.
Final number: -0.14 nm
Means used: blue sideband 1.9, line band 1.99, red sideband 1.91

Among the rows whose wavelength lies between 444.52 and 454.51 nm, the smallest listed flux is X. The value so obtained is 1.623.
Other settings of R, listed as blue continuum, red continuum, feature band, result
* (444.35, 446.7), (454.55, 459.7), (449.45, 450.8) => -0.07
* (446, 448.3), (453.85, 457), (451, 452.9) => 0.01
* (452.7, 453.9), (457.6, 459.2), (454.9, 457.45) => -0.20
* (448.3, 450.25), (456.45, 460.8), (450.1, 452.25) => -0.03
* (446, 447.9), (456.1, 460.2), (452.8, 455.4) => 0.11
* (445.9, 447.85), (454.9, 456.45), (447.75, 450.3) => 0.10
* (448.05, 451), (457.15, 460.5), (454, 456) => -0.04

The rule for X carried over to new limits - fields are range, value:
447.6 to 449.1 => 1.765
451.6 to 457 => 1.43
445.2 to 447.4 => 1.668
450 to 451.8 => 1.795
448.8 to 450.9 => 1.823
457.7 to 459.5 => 1.734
